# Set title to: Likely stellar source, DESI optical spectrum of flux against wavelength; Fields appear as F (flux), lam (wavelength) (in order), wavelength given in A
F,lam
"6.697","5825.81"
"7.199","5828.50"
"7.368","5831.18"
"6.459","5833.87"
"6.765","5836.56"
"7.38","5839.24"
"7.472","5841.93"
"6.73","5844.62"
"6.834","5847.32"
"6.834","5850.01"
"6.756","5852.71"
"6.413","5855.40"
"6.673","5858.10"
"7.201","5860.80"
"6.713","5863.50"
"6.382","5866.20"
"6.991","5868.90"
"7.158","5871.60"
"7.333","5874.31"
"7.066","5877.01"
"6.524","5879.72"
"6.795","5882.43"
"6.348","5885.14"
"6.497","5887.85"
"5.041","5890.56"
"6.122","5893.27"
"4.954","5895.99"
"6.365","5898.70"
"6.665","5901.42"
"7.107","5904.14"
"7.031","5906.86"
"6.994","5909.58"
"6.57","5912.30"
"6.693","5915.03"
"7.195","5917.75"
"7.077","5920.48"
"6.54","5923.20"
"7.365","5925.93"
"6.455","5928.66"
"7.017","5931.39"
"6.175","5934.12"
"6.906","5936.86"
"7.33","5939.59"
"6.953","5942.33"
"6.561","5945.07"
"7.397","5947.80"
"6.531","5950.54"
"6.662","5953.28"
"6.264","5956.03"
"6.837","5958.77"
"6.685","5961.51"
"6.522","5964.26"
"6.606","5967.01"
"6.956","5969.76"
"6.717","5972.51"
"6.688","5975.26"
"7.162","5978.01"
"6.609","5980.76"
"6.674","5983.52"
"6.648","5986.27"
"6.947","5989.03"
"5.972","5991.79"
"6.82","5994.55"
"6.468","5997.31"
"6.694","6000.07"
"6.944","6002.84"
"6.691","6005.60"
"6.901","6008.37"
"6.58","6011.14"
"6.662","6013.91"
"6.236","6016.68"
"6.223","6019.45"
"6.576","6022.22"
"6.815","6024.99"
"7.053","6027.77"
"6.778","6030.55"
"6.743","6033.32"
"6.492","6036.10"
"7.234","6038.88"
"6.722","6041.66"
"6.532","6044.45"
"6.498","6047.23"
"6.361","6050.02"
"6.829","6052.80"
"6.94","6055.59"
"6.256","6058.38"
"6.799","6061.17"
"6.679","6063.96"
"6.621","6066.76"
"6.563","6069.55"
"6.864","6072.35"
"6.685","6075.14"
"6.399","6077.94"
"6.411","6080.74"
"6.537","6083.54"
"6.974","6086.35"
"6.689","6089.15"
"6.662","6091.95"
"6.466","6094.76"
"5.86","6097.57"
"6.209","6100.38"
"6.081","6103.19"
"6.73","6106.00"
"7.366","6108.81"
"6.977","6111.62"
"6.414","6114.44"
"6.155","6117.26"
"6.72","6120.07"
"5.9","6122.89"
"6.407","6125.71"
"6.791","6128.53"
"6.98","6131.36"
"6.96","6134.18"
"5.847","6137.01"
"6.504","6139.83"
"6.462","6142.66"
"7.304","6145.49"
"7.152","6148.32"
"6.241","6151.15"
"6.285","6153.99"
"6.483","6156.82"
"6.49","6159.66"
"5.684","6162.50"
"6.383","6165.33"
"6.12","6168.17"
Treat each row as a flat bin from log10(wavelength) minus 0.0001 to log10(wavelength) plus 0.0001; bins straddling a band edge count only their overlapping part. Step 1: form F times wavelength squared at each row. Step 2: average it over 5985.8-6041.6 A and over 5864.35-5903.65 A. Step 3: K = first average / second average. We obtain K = 1.1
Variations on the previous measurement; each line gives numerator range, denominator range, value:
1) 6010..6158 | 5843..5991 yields 1.04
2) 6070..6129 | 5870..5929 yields 1.05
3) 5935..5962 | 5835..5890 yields 1.03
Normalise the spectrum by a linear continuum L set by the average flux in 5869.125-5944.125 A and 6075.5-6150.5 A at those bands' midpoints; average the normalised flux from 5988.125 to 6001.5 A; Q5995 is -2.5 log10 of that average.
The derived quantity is 0.01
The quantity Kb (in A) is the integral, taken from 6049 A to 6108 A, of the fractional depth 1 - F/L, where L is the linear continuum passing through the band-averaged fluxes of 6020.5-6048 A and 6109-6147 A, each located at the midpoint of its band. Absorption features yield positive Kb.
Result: 1.0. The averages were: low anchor 6.74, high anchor 6.6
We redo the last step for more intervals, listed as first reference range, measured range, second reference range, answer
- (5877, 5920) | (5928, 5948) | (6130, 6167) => -1.0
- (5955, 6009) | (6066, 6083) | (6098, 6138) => 0.0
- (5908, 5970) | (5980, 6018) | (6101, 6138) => 0.5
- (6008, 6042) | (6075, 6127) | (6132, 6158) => 1.0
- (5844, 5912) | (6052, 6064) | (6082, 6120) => -0.2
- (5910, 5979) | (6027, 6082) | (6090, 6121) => -0.6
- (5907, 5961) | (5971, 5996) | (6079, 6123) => 0.1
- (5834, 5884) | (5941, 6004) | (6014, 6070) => 0.3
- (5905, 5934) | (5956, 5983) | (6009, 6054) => 0.2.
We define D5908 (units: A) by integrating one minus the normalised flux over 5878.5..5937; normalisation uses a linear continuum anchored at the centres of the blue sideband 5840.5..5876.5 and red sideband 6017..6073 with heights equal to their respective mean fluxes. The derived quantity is 2.3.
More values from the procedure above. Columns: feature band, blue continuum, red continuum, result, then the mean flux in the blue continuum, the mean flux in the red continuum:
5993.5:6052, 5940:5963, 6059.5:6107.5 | -0.2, 6.76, 6.54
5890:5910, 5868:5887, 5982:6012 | 1.6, 6.87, 6.67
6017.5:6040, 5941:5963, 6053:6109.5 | -0.3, 6.74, 6.58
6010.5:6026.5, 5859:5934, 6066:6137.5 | 0.2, 6.67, 6.56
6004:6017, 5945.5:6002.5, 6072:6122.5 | 0.0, 6.7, 6.55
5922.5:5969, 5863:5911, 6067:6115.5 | -1.4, 6.56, 6.58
